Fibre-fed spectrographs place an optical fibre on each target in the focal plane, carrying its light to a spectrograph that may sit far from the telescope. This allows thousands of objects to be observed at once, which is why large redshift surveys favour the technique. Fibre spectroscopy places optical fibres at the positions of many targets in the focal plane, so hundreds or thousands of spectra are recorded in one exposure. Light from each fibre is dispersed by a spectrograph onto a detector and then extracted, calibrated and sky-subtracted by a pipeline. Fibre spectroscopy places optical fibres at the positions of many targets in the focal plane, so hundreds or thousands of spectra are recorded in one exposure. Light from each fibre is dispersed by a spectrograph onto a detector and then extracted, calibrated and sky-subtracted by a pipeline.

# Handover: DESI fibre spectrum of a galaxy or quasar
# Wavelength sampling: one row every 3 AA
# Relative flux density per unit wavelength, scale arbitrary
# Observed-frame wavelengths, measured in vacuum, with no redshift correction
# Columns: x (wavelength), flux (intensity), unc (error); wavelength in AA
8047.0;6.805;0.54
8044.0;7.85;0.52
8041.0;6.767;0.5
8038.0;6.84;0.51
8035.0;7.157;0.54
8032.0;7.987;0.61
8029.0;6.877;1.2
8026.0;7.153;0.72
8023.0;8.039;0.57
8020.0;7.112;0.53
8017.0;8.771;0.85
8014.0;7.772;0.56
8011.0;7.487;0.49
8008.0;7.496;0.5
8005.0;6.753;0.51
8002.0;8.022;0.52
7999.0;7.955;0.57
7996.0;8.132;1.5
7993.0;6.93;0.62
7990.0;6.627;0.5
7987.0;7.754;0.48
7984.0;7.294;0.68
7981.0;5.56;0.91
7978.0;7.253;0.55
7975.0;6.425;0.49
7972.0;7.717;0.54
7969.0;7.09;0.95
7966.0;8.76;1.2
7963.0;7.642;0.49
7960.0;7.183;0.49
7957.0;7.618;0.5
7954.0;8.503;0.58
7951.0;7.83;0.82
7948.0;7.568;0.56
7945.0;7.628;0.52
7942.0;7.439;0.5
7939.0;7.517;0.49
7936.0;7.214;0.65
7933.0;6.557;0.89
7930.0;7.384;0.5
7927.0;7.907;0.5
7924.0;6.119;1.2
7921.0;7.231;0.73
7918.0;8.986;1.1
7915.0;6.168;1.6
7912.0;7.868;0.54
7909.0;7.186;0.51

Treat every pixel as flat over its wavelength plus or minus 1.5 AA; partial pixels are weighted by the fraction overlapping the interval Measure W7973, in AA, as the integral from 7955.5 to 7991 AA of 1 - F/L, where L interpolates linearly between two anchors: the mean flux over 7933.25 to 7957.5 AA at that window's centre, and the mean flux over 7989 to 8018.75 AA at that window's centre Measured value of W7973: 1.7 AA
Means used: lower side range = 7.61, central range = 7.25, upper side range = 7.61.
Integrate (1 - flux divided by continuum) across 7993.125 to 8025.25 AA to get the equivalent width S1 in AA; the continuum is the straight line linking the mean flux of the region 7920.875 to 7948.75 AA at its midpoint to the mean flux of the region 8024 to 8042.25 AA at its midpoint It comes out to -2.3 AA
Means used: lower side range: 7.25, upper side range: 7.16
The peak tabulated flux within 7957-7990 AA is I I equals 8.76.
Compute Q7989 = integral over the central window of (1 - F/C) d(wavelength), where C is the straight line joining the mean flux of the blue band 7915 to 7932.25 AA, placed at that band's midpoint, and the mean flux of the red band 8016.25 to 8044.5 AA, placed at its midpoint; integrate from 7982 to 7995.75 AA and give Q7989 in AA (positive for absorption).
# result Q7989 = 0.4 AA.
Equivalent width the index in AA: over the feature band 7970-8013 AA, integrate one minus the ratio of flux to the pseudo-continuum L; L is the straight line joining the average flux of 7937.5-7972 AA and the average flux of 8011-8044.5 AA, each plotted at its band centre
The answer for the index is 1.9 AA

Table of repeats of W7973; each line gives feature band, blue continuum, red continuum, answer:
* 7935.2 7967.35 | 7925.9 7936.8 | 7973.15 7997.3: -2.6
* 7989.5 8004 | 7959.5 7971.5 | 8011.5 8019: 0.7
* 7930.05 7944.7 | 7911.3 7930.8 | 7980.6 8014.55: 0.2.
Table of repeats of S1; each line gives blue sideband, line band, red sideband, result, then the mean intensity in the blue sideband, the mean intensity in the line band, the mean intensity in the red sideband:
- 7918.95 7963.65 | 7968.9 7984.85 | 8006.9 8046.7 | 1.3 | 7.44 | 6.86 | 7.46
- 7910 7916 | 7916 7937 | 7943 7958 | 0.1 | 7.1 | 7.32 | 7.82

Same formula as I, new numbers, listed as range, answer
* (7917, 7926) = 8.986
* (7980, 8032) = 8.771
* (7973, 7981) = 7.253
